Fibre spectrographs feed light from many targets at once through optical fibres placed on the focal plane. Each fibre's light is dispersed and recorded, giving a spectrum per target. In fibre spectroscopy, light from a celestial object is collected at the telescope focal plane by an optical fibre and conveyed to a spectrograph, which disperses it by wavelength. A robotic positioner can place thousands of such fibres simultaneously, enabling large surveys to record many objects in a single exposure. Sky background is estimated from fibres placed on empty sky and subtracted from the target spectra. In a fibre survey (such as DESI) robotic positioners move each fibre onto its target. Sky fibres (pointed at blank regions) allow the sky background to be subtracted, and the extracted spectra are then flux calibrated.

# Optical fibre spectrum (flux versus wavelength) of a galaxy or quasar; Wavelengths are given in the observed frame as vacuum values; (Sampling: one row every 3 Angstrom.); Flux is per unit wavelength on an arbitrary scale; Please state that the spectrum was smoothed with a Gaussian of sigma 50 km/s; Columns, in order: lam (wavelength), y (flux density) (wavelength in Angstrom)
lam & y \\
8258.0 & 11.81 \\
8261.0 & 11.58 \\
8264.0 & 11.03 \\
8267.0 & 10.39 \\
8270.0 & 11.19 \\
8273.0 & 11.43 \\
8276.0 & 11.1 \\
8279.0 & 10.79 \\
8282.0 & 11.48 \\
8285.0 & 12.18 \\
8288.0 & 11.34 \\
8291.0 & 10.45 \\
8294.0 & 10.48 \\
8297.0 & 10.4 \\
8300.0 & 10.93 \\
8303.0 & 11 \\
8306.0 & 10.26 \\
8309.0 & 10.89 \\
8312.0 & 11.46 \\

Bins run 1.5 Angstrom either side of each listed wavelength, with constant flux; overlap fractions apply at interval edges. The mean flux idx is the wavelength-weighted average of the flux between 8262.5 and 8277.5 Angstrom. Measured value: 11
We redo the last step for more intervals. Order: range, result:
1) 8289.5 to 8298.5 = 10.4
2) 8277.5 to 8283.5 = 11.1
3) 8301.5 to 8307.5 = 10.6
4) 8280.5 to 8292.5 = 11.4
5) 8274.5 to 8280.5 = 10.9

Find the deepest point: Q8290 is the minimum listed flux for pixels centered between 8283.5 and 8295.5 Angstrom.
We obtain 10.45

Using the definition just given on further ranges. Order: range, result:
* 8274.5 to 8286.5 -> 10.79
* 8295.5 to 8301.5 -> 10.4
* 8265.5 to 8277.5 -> 10.39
